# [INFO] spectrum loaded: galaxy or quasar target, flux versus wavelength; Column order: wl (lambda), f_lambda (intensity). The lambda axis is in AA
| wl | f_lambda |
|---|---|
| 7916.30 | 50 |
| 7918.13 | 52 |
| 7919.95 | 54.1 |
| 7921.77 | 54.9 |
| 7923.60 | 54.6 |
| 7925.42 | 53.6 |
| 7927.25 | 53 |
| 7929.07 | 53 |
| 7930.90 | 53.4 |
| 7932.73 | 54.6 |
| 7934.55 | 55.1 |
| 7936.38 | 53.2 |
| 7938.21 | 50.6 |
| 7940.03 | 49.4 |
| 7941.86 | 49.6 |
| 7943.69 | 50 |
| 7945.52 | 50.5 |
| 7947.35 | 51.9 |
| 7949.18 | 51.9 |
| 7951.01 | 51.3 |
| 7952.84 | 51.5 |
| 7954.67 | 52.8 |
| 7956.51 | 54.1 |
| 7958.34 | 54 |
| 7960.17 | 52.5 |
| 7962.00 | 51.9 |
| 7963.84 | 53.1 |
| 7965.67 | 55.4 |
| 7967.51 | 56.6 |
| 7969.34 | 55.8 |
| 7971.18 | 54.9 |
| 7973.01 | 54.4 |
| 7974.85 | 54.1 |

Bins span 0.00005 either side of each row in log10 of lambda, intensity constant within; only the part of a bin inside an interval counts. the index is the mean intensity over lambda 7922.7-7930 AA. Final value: 53.6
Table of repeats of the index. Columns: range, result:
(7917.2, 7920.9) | 53.1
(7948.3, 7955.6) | 51.8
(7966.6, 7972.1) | 55.8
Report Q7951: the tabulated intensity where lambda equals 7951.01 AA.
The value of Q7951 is 51.3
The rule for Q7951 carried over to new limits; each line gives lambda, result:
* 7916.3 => 50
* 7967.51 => 56.6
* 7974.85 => 54.1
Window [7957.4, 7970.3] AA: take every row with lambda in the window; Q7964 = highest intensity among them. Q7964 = 56.6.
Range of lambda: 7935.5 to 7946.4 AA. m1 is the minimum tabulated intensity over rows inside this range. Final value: 49.4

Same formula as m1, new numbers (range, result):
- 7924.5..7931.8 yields 53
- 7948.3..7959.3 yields 51.3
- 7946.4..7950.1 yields 51.9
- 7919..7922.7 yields 54.1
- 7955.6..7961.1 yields 52.5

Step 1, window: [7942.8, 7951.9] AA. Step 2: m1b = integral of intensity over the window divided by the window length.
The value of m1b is 51.1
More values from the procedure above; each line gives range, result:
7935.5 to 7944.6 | 50.6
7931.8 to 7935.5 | 54.8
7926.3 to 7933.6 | 53.4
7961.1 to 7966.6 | 53.4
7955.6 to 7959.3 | 54.1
